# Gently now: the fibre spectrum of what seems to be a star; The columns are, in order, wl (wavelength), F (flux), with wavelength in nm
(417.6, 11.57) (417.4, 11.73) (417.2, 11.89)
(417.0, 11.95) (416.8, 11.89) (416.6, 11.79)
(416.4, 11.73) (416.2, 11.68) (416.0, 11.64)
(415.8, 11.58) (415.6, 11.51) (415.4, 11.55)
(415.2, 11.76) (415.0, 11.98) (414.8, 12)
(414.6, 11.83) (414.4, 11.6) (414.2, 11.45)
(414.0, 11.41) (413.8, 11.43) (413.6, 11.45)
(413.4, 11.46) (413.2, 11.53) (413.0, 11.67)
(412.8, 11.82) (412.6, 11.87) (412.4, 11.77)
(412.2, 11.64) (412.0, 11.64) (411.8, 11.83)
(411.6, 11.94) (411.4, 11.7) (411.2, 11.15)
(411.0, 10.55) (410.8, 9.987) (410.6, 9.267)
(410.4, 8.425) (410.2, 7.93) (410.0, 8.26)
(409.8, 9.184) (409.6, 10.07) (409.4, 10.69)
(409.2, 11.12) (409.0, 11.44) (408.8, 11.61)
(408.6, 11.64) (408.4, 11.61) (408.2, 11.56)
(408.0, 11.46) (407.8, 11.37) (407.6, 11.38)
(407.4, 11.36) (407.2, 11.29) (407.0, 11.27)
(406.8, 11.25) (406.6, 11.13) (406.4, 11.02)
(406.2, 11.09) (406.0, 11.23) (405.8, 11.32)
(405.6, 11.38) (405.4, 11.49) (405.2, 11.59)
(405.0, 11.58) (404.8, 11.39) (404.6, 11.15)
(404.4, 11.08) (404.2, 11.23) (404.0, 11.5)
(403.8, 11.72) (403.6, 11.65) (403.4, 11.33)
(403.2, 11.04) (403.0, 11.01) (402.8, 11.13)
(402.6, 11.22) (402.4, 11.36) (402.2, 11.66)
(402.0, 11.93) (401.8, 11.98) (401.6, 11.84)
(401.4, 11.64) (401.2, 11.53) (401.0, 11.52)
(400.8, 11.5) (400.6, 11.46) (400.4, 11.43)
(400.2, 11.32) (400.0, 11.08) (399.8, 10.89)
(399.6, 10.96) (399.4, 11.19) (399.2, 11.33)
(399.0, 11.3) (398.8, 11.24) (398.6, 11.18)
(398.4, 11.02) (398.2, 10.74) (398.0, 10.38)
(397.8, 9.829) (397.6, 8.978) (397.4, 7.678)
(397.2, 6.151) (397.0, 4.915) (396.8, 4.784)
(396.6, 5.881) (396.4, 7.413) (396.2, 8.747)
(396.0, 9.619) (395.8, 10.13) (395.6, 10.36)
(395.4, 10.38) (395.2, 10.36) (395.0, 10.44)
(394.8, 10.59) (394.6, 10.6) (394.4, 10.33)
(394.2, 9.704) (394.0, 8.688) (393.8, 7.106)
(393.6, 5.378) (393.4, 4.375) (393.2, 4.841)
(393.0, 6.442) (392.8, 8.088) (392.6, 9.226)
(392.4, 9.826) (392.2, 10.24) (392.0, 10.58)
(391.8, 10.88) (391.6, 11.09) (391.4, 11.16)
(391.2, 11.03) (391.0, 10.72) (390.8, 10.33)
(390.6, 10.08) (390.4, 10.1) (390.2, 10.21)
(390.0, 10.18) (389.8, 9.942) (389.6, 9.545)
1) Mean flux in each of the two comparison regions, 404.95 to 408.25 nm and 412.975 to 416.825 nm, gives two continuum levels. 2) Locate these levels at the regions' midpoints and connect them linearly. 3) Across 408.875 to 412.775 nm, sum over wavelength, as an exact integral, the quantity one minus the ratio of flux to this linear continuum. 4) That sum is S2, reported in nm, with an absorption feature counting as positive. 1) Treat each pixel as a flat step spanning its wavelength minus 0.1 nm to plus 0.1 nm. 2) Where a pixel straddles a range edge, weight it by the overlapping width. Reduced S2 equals 0.31 nm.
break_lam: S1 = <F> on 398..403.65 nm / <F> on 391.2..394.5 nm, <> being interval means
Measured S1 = 1.3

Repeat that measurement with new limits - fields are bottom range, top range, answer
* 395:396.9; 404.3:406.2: 1.30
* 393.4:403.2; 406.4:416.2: 1.12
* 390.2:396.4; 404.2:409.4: 1.21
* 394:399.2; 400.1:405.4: 1.23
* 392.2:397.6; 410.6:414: 1.39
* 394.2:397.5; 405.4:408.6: 1.31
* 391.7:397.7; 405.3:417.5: 1.33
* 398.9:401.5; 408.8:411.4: 0.88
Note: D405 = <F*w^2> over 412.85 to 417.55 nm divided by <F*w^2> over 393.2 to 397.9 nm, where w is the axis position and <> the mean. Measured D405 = 1.55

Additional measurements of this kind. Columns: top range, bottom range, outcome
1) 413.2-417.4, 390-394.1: 1.45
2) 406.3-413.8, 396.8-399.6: 1.22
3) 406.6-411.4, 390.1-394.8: 1.26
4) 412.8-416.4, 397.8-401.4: 1.12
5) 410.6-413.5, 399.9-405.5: 1.04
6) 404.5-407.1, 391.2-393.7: 1.40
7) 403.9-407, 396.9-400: 1.18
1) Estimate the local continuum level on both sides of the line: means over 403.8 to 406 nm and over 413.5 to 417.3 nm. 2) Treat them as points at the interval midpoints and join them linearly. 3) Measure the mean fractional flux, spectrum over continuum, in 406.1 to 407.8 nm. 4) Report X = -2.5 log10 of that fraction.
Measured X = 0.020 mag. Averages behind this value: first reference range 11.4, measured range 11.2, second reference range 11.7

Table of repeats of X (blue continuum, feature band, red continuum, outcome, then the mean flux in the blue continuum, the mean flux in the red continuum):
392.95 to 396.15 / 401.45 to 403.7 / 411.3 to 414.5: -0.15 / 8.74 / 11.6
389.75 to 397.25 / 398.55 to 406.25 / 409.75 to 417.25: -0.14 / 8.98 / 11.2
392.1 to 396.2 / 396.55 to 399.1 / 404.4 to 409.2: 0.09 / 8.83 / 11.4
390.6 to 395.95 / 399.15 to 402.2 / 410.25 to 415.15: -0.14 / 9.36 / 11.3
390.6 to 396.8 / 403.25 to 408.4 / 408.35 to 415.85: -0.10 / 9.1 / 11.1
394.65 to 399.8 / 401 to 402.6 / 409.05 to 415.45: -0.17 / 9.46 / 11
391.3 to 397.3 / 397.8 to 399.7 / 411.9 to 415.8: -0.18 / 8.61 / 11.6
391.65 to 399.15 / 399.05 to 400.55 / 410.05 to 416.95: -0.18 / 8.91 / 11.3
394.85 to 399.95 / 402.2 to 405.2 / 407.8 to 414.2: -0.12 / 9.46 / 11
